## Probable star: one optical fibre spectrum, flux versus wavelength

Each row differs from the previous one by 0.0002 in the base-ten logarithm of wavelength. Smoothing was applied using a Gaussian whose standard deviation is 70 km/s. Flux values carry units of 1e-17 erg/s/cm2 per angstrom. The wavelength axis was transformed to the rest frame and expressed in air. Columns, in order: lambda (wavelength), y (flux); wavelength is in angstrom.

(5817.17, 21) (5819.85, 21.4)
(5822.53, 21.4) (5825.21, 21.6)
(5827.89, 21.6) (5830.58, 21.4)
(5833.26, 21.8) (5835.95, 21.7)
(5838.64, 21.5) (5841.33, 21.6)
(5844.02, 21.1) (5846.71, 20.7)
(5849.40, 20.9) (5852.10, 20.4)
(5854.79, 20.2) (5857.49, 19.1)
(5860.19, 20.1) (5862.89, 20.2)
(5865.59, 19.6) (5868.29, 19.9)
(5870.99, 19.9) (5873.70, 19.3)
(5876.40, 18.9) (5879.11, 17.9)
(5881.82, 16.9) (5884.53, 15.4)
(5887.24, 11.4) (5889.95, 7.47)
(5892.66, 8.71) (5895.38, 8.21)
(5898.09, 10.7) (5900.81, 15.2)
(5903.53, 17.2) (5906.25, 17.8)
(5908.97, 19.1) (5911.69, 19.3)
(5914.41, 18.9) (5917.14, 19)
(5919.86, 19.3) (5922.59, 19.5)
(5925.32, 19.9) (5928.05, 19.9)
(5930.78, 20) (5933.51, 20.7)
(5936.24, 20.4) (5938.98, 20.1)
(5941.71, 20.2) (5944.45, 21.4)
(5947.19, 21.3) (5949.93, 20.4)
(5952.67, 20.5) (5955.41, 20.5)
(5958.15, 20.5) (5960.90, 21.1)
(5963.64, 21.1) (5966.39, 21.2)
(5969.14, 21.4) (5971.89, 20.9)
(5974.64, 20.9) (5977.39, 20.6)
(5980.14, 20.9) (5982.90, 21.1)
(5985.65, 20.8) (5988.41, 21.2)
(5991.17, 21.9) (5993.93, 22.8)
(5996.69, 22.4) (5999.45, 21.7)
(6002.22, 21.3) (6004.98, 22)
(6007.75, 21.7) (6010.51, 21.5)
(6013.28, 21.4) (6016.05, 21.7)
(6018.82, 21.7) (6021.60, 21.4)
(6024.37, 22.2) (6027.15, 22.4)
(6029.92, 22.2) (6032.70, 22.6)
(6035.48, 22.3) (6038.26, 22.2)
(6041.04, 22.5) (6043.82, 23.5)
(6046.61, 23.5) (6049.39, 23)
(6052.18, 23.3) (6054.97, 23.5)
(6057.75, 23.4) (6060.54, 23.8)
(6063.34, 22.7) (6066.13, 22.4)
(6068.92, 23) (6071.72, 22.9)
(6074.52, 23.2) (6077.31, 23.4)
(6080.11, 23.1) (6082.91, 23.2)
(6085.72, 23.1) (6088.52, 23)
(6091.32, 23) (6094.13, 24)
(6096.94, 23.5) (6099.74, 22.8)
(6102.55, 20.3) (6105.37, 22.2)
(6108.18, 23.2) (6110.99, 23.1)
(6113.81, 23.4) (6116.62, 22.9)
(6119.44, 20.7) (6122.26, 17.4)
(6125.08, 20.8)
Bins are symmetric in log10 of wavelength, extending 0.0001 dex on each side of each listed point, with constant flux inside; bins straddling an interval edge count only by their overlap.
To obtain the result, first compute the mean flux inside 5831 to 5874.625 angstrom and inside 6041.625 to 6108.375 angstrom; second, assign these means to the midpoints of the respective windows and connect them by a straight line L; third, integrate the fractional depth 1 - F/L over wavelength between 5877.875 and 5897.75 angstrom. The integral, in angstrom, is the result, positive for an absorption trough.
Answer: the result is 8.3 angstrom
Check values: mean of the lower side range 20.5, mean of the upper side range 23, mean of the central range 12.2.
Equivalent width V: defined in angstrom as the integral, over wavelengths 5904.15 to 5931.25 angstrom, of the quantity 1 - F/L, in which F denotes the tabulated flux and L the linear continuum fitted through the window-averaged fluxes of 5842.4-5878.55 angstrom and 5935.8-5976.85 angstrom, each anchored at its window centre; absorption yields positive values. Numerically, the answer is 1.7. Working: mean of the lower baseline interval 20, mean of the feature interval 19.2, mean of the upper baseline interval 20.8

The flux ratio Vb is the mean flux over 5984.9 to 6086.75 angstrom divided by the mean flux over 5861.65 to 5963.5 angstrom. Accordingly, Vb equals 1.2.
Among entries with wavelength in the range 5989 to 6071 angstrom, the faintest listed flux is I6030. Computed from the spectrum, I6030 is 21.3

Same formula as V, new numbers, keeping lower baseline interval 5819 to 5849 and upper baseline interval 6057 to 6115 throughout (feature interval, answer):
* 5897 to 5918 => 4.5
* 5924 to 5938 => 1.2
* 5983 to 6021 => 1.3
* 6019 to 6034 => 0.3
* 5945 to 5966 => 1.3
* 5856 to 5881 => 2.6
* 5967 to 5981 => 0.8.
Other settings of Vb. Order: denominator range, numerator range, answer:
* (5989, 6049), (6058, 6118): 1.04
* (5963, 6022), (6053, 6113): 1.07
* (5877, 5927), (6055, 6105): 1.46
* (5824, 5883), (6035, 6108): 1.13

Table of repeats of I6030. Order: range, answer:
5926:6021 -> 19.9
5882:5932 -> 7.47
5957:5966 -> 20.5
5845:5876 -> 19.1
